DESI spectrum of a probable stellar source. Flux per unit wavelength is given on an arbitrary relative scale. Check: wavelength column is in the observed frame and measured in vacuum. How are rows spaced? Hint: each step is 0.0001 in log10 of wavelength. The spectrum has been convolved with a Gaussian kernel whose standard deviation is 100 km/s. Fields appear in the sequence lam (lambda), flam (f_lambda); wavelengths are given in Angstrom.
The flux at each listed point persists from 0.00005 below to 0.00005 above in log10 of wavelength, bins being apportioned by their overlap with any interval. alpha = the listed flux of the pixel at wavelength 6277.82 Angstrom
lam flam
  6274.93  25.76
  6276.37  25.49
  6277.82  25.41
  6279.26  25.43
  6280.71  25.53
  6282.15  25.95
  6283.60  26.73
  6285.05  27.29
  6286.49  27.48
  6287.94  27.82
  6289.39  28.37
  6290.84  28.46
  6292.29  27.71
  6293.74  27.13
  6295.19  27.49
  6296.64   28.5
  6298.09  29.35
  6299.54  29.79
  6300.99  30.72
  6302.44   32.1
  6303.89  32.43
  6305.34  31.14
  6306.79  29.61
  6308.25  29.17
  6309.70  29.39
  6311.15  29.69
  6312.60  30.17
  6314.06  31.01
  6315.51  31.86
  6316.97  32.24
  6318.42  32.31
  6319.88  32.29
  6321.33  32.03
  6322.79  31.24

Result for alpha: 25.41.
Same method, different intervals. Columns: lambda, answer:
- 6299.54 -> 29.79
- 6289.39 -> 28.37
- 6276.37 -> 25.49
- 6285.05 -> 27.29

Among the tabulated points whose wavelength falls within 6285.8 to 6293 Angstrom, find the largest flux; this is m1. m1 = 28.46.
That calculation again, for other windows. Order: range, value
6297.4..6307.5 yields 32.43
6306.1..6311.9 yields 29.69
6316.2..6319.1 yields 32.31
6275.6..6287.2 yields 27.48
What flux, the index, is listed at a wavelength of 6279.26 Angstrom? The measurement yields 25.43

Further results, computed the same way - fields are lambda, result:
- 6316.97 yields 32.24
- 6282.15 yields 25.95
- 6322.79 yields 31.24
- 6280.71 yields 25.53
